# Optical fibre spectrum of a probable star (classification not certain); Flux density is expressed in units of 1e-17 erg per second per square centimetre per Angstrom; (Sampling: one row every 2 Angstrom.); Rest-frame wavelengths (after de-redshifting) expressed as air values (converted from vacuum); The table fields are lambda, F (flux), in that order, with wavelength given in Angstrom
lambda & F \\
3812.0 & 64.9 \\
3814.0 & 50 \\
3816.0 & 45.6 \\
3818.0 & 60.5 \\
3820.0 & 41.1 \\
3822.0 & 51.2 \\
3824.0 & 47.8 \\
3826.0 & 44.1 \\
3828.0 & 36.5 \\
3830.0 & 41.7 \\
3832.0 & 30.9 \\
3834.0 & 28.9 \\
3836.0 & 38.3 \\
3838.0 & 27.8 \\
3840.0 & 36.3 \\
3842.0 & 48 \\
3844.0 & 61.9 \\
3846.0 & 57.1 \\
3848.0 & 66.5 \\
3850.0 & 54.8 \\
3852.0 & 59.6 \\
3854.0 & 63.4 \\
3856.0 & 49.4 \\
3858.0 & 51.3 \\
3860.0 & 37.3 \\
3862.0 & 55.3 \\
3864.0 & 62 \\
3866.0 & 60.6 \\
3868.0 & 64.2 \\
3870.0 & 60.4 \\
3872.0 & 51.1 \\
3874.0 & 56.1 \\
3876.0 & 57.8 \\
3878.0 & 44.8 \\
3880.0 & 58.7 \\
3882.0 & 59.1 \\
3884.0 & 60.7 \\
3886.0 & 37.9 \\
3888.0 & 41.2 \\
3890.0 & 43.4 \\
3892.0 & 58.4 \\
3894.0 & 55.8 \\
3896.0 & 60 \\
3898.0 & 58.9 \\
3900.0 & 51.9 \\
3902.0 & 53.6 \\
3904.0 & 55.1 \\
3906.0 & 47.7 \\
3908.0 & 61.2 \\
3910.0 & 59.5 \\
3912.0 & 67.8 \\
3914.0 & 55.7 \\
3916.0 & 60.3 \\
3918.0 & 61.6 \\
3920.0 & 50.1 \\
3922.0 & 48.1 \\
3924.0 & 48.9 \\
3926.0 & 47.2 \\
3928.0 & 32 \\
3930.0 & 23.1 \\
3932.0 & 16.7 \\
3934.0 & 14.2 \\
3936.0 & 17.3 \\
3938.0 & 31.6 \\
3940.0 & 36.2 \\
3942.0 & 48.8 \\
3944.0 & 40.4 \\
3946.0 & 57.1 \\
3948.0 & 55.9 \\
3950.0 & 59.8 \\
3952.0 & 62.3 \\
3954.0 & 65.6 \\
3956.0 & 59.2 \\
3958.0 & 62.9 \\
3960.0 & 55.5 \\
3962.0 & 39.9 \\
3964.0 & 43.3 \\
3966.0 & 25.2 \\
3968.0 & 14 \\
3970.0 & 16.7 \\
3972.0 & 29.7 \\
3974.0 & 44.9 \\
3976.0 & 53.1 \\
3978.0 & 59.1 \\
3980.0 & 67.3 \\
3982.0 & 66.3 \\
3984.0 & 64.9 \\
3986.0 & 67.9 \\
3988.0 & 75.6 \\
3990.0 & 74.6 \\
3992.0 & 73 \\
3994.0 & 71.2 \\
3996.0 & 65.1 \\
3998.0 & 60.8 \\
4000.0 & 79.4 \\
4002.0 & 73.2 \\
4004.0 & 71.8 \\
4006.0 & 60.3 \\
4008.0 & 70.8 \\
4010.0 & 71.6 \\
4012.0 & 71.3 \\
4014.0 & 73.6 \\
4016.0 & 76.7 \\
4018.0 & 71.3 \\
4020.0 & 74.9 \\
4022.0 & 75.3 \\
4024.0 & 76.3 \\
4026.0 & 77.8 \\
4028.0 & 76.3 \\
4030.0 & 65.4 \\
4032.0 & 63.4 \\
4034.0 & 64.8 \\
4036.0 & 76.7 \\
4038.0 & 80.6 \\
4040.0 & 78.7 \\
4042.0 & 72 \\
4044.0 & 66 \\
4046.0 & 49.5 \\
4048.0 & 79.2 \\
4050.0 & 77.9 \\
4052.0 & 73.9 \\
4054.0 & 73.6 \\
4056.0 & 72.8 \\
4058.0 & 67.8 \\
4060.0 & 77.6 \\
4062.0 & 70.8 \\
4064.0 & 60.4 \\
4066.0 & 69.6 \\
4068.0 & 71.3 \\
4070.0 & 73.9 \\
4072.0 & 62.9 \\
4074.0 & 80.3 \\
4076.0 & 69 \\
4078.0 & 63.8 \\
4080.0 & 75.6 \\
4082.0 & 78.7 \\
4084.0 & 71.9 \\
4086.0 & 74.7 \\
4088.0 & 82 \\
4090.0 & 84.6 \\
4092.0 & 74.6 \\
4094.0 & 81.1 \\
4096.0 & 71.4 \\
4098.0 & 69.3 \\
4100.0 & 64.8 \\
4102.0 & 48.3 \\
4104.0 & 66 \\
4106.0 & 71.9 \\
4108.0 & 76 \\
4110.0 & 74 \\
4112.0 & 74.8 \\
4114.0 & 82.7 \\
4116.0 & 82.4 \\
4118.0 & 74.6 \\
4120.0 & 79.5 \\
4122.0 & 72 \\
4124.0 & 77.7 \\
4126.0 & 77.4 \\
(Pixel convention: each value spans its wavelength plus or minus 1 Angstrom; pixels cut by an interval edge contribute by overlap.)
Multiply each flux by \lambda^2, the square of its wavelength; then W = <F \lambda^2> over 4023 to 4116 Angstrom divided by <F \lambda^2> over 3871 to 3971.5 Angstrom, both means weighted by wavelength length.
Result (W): 1.63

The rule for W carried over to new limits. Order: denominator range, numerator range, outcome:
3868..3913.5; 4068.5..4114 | 1.46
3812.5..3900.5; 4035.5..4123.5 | 1.60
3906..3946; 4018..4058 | 1.75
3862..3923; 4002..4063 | 1.39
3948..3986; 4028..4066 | 1.47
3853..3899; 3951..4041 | 1.24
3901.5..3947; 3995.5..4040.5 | 1.68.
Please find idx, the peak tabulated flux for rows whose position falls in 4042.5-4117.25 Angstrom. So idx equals 84.6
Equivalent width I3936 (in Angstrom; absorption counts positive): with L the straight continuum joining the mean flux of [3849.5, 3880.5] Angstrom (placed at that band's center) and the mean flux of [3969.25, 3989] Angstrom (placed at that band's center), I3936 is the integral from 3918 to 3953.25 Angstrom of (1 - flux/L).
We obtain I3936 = 8.83 Angstrom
